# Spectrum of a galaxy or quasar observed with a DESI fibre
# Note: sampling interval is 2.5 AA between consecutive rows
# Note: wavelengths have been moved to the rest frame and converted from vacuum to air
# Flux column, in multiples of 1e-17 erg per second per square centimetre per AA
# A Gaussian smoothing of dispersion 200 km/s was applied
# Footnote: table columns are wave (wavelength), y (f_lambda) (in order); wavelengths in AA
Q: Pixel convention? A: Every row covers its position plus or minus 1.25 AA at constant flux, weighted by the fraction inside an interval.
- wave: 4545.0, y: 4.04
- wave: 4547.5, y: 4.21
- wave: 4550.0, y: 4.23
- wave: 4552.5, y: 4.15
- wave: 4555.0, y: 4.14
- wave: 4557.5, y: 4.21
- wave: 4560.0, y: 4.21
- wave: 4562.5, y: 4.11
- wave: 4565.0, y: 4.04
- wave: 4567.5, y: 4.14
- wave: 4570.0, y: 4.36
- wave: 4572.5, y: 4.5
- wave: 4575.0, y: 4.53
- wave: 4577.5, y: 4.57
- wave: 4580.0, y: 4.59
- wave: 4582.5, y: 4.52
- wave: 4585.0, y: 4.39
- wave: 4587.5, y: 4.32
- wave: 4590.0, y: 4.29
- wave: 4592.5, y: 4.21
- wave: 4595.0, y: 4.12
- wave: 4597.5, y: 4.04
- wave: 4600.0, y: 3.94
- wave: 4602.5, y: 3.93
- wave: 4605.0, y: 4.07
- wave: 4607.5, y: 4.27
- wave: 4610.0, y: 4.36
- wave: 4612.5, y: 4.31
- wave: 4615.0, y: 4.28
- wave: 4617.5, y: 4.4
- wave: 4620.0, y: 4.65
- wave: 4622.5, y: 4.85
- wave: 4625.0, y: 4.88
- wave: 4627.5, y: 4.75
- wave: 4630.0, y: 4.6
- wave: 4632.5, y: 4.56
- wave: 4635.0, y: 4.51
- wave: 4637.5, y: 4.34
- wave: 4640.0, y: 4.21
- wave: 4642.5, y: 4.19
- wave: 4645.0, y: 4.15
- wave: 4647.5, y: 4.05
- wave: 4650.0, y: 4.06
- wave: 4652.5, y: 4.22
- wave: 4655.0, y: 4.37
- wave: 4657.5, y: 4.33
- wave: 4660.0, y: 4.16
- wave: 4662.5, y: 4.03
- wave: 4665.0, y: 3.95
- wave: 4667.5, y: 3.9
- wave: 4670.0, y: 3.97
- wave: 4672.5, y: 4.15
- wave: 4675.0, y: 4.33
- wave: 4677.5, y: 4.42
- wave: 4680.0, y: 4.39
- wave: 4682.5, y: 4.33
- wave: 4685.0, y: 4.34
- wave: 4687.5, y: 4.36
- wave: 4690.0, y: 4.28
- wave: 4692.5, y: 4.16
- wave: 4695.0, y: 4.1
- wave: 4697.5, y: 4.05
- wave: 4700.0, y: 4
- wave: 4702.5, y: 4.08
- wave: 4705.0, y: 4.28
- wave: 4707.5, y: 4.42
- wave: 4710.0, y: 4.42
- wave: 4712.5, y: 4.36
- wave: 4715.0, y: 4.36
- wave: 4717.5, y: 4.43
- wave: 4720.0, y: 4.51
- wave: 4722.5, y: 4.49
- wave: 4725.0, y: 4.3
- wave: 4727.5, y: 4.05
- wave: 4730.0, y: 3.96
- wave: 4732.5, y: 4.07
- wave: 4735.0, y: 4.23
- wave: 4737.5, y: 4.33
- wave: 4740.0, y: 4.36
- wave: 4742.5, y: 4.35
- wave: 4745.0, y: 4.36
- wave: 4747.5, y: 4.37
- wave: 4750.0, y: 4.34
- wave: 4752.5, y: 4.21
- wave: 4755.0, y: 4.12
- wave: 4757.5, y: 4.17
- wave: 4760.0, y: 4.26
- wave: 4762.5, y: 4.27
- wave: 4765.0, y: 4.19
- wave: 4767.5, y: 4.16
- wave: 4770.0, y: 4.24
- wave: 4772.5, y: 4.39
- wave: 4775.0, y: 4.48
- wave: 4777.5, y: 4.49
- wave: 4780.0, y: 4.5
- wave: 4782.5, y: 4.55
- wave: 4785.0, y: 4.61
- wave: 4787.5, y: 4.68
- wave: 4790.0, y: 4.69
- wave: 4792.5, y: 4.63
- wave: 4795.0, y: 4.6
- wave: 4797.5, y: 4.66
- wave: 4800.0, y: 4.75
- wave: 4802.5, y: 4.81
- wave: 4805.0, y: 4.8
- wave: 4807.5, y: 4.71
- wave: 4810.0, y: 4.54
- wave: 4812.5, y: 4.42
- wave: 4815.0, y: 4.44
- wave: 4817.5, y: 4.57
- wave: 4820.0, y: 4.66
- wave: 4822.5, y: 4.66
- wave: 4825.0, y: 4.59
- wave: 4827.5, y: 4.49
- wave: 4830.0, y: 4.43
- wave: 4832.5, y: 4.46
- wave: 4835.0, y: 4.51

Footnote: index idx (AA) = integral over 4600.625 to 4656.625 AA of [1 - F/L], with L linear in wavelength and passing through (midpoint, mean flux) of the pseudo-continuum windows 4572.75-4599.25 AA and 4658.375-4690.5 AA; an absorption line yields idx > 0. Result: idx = -1.0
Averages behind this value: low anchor 4.36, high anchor 4.2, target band 4.36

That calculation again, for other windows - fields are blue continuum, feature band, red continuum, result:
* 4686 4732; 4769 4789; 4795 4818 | 0.13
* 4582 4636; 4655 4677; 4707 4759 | 1.05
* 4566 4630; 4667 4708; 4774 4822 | 2.46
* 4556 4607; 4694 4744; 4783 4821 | 2.60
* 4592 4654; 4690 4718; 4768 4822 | 1.28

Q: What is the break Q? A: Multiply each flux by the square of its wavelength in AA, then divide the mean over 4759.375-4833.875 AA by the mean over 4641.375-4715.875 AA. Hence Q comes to 1.13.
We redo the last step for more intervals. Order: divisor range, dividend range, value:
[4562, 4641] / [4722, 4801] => 1.07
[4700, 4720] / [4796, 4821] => 1.12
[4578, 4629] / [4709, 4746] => 1.04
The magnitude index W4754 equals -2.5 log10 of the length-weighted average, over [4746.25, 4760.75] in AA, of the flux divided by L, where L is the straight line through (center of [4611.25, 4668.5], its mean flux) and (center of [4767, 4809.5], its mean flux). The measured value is 0.069 mag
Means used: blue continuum 4.34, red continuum 4.58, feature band 4.24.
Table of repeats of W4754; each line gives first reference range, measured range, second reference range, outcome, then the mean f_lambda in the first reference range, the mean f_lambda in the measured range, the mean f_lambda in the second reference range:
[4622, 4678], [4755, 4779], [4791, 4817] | 0.07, 4.29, 4.29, 4.63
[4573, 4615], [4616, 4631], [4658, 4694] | -0.10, 4.28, 4.68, 4.2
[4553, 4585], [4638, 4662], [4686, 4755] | 0.03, 4.33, 4.19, 4.27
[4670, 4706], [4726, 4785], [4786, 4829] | 0.04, 4.22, 4.29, 4.63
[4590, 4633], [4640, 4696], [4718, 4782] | 0.04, 4.36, 4.19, 4.29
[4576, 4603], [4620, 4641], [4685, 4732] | -0.08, 4.28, 4.6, 4.26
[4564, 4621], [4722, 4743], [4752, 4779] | 0.01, 4.3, 4.22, 4.27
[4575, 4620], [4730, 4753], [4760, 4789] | 0.03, 4.29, 4.28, 4.41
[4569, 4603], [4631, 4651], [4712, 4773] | 0.01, 4.32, 4.27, 4.27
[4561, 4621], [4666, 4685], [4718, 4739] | 0.01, 4.29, 4.22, 4.25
